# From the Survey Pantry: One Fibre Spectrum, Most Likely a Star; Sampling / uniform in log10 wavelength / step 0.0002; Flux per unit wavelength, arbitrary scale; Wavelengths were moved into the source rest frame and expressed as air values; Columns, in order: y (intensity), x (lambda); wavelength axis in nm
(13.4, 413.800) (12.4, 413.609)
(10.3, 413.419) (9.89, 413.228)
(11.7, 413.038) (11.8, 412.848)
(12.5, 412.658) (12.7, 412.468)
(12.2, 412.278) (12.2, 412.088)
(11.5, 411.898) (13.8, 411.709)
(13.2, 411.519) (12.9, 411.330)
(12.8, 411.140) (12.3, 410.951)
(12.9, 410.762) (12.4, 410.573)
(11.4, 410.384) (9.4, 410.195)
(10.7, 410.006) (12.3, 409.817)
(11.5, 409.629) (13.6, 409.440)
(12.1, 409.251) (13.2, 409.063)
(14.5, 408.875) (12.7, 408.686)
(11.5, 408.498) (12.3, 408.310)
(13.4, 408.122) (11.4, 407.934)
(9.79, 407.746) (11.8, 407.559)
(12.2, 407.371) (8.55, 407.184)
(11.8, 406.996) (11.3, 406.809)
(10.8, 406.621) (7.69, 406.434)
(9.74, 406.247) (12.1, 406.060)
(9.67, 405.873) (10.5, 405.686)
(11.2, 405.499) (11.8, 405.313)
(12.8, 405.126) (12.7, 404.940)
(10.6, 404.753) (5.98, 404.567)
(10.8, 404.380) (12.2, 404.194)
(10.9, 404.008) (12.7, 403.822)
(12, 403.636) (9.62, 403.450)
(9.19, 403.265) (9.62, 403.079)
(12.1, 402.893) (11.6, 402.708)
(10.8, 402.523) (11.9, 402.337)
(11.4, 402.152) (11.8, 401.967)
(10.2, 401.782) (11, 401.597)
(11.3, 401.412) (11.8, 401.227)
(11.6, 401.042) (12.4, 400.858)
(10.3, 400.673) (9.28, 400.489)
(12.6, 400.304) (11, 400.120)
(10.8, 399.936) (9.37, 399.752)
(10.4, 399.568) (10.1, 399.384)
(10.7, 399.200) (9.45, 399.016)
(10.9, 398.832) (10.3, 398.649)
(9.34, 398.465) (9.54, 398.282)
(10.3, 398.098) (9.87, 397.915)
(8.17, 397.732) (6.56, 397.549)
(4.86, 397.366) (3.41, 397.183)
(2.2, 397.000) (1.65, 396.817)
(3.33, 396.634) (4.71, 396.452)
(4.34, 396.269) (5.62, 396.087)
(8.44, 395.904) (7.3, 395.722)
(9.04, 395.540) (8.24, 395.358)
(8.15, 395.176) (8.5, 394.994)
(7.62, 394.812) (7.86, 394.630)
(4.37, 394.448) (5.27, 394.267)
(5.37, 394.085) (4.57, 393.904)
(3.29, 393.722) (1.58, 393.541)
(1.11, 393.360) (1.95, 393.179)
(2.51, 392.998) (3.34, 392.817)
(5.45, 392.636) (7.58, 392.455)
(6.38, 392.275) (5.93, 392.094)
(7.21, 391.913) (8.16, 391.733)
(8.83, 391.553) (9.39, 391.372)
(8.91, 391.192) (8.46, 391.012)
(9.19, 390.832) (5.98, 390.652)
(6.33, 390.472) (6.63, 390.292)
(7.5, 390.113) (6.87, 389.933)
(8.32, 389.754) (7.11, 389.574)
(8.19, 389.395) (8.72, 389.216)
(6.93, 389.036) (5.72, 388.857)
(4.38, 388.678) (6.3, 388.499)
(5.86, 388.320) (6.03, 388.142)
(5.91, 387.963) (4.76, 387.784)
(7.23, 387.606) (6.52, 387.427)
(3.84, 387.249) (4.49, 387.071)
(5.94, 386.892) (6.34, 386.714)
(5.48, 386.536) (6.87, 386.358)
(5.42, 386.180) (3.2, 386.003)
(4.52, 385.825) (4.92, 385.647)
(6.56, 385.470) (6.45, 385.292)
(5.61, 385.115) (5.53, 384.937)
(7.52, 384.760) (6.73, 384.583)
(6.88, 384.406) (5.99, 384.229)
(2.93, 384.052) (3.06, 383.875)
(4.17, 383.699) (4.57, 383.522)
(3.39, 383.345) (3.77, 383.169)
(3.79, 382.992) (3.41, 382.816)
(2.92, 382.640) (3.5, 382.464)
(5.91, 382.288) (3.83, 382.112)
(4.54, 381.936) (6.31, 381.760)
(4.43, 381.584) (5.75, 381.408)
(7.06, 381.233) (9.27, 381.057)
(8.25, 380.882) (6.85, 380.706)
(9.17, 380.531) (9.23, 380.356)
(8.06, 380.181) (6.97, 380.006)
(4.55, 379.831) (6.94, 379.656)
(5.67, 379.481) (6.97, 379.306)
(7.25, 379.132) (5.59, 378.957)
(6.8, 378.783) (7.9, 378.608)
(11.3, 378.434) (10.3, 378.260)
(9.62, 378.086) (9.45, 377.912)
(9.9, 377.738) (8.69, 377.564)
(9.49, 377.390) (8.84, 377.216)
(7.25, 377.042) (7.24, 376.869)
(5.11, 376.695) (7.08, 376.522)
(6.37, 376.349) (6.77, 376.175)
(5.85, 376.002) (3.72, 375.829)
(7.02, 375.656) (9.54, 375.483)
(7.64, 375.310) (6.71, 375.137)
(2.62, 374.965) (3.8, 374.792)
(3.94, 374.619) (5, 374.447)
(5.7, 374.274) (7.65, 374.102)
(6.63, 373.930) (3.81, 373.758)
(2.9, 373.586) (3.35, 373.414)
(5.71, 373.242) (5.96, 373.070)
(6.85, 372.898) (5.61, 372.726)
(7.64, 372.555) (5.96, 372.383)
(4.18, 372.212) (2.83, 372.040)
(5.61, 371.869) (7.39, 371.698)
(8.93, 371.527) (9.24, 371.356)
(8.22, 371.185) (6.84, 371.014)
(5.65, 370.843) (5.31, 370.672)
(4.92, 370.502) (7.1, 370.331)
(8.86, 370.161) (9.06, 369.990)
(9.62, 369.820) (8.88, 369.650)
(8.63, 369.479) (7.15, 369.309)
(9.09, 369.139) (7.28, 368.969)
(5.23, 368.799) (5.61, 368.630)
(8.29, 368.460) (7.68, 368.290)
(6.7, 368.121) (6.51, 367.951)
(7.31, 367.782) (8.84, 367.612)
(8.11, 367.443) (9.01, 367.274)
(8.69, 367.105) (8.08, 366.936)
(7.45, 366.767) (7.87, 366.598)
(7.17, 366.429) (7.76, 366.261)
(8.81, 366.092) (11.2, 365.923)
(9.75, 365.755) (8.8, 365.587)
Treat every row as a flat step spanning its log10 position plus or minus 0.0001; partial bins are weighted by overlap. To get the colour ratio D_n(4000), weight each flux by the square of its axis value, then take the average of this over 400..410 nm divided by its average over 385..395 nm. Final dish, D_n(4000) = 2.0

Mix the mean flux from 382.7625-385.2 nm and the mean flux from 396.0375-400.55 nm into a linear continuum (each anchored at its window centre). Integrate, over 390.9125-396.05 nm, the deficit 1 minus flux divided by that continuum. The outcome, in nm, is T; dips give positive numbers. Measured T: 0.49 nm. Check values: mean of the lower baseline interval 4.83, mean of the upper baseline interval 7.97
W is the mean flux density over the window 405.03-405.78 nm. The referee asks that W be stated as 11.6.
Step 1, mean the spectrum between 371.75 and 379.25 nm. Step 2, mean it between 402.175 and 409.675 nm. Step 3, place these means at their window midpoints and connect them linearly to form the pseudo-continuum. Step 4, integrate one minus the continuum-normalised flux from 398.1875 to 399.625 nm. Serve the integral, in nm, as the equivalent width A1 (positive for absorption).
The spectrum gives 0.01 nm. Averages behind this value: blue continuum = 6.55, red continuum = 11.3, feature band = 10.1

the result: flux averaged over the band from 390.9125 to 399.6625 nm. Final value 6.69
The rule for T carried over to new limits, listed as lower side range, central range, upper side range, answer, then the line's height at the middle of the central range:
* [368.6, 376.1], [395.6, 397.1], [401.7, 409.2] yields 0.77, 9.85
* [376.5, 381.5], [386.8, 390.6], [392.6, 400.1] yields 0.42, 7.16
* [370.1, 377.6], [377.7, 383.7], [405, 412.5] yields 0.62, 7.32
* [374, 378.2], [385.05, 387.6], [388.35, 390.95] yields 0.54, 6.98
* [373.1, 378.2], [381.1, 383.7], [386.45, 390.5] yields 0.74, 6.4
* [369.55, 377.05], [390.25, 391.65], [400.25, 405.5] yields 0.17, 9.15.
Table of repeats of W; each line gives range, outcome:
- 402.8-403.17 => 10.9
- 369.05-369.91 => 8.67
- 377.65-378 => 9.67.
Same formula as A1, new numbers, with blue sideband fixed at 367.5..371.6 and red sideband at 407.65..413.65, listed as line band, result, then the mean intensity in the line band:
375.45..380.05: 0.533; 7.47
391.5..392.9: 0.485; 6.57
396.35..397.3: 0.669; 3.12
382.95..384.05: 0.649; 3.72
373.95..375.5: 0.459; 5.71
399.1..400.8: 0.058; 10.5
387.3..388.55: 0.466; 6.01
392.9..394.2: 0.924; 2.96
